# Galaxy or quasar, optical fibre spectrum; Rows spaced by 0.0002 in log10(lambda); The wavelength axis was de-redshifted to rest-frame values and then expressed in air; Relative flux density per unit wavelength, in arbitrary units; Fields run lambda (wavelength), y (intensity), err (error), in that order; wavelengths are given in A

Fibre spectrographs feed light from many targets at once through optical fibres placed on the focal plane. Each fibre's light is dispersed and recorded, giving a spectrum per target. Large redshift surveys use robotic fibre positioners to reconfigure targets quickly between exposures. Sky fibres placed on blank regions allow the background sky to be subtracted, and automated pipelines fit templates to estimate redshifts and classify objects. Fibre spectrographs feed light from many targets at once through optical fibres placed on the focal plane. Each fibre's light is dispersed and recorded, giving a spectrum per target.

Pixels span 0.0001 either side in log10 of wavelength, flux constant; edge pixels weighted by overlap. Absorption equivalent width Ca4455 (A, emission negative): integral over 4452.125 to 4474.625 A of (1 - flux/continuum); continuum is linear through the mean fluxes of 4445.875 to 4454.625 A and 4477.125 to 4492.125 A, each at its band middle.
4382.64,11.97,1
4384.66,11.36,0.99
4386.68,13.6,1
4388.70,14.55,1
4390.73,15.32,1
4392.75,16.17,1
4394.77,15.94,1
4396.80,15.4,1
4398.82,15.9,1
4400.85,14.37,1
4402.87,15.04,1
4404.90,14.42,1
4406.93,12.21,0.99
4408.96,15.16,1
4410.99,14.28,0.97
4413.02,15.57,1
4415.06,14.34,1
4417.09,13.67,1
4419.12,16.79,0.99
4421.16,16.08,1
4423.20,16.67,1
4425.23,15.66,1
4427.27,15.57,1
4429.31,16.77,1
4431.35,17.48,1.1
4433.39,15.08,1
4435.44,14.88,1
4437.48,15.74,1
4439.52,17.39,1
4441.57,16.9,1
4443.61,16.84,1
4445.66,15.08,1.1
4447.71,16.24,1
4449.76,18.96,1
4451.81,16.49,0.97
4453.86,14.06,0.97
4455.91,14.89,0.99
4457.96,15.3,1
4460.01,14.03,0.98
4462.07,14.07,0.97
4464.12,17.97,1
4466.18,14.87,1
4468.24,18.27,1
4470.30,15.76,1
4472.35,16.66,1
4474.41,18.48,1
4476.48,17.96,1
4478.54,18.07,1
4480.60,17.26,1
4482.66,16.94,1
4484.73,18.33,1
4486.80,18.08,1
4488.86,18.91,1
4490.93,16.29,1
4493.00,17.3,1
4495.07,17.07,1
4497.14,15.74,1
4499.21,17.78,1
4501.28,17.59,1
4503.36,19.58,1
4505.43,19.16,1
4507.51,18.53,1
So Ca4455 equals 1.5 A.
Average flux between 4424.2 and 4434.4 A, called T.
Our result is 16.1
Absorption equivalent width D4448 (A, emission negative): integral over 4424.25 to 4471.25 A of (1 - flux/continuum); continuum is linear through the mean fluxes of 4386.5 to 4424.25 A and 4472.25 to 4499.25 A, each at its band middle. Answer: 0.9 A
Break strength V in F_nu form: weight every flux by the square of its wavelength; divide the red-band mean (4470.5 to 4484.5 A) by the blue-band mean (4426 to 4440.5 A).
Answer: 1.11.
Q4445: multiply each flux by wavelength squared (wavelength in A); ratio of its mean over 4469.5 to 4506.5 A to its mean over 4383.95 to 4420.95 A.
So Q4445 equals 1.2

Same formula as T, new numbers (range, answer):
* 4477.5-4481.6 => 17.7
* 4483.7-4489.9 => 18.4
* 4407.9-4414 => 15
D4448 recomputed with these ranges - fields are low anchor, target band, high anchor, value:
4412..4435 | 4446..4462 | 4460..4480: 0.8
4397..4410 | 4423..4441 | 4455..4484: -0.9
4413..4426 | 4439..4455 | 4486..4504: -0.2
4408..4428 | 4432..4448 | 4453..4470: -0.6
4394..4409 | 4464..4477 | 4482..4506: -0.1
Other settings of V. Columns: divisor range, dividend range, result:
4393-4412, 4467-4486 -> 1.22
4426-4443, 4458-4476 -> 1.02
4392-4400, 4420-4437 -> 1.03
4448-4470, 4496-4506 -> 1.15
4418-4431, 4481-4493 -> 1.11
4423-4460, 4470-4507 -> 1.12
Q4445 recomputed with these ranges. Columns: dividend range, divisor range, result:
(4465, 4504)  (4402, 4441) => 1.16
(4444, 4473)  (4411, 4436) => 1.03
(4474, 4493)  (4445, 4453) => 1.08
